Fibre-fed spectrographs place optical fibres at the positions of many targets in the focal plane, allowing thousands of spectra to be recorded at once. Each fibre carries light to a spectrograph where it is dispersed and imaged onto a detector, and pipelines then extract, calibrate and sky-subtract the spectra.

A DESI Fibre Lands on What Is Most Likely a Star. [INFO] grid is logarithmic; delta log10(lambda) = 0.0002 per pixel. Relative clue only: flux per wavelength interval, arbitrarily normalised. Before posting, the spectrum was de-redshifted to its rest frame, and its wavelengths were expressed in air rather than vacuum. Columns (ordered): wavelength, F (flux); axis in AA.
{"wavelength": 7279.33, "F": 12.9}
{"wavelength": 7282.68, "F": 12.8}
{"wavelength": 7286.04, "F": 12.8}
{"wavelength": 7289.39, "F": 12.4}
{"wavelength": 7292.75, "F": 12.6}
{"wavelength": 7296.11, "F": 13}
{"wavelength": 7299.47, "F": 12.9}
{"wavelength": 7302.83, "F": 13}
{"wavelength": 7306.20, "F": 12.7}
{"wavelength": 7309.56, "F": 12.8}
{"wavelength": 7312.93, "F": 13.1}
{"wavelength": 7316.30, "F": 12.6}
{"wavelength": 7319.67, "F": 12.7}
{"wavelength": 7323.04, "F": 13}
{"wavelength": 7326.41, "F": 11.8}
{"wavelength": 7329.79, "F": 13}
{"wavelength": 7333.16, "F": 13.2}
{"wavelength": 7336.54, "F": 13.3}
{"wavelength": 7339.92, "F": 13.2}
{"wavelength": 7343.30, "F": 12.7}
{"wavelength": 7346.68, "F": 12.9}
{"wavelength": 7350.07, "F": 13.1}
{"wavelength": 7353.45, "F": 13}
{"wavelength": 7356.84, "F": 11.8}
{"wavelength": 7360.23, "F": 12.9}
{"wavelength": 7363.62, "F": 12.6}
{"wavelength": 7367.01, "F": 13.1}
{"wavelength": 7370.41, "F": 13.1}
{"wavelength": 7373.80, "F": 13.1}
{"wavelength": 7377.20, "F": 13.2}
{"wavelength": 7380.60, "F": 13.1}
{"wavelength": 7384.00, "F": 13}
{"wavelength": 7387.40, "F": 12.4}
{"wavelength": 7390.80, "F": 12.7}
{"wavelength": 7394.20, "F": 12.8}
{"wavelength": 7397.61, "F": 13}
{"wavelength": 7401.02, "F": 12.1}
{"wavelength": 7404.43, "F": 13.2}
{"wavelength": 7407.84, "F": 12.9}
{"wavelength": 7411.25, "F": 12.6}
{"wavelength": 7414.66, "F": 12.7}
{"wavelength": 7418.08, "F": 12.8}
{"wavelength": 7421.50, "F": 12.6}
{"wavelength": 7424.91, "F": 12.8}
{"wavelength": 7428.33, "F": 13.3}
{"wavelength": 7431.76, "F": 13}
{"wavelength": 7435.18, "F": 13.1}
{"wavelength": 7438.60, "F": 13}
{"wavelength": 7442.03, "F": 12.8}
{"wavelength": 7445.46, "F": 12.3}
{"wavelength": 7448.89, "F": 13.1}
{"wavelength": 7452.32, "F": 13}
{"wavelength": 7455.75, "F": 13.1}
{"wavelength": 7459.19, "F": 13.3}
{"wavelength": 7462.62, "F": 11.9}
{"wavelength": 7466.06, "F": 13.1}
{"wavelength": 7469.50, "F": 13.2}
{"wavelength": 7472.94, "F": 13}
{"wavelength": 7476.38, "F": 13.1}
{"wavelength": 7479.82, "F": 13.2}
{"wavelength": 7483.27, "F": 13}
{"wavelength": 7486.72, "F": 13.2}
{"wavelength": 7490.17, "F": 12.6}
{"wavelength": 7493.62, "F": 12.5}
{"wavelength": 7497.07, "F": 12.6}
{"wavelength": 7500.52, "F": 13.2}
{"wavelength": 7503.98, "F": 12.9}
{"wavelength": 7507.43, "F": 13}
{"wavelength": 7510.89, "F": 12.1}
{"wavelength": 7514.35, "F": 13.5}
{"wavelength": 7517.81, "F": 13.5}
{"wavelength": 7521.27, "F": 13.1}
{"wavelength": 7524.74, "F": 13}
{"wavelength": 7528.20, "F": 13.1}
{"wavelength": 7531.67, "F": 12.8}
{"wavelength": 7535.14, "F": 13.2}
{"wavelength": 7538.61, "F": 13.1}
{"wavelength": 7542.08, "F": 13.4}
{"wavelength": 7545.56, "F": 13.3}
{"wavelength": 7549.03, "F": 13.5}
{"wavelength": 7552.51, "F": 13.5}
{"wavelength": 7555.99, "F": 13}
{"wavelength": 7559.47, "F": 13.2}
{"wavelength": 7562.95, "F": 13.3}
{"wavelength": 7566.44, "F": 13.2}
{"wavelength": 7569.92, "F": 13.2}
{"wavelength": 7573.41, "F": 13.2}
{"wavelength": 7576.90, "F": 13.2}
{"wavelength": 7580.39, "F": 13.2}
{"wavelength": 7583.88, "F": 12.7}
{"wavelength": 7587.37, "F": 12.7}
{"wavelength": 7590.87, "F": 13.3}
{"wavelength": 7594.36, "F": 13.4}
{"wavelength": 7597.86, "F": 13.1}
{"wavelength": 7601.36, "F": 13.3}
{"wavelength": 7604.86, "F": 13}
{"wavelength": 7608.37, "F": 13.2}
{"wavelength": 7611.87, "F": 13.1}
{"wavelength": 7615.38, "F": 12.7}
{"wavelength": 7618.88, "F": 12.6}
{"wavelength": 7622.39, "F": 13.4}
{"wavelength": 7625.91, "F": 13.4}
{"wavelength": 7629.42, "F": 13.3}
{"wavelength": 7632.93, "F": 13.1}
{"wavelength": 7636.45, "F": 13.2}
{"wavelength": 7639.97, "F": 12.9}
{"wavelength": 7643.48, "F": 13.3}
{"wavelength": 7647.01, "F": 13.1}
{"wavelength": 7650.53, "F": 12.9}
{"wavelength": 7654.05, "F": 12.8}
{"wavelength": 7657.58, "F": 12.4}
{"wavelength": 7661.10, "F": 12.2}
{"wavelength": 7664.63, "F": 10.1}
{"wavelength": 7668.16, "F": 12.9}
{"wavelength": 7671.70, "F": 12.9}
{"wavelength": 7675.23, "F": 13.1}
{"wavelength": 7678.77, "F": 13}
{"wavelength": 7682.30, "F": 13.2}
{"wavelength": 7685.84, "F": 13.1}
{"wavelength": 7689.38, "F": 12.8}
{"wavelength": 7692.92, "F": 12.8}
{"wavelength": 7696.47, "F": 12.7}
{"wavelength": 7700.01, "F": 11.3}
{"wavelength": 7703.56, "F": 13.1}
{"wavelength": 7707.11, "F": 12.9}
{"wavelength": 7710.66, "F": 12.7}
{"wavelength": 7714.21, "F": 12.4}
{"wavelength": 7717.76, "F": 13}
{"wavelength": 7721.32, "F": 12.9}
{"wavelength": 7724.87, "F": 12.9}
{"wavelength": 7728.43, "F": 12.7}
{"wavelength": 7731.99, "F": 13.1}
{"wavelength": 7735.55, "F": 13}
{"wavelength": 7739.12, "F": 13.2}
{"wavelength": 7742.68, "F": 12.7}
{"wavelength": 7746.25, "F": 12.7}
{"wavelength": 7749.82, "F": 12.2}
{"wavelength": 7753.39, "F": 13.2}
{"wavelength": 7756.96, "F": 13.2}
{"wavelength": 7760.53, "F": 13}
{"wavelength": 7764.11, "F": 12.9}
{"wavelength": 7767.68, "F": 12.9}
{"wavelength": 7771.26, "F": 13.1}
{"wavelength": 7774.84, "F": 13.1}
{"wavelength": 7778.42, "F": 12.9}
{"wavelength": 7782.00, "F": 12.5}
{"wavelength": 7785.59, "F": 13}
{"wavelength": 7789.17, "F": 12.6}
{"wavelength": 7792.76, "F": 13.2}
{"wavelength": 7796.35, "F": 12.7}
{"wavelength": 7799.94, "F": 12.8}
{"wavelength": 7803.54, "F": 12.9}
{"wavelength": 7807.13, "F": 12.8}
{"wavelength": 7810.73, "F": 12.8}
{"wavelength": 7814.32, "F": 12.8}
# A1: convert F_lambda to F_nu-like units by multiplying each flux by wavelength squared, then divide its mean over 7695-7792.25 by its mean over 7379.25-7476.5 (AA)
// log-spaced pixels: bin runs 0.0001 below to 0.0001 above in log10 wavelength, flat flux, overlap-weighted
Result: 1.08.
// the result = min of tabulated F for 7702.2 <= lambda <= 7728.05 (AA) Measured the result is 12.4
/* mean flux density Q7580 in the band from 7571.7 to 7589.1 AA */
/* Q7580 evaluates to 13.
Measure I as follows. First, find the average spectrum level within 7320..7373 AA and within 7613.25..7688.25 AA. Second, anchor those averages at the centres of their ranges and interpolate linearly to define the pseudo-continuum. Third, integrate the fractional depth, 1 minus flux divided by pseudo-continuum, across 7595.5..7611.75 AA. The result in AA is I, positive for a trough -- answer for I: -0.4 AA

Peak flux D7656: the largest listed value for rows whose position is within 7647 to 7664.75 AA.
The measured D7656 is 13.1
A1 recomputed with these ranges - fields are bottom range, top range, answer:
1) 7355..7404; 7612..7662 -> 1.09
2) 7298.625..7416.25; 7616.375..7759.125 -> 1.09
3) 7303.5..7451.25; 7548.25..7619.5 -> 1.08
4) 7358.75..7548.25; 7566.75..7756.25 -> 1.05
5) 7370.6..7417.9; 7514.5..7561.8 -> 1.07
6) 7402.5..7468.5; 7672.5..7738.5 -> 1.07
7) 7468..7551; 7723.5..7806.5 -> 1.06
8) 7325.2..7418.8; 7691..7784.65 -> 1.10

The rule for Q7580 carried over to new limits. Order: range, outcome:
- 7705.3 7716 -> 12.7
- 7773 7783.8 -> 12.8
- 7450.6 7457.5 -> 13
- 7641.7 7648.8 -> 13.2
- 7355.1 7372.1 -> 12.7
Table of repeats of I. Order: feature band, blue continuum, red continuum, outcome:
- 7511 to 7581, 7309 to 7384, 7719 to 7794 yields -1.67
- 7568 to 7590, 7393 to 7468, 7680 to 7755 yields -0.39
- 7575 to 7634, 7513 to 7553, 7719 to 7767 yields 0.11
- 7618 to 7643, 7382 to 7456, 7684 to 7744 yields -0.70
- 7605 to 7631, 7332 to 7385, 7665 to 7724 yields -0.62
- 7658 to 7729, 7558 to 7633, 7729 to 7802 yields 1.99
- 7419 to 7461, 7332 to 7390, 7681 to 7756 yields -0.18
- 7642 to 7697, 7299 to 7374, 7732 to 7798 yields 0.79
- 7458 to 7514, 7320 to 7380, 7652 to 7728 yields -0.43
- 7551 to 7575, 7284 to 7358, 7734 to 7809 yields -0.71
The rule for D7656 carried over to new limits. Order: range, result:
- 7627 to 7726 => 13.3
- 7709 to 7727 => 13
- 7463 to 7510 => 13.2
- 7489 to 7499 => 12.6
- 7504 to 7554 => 13.5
